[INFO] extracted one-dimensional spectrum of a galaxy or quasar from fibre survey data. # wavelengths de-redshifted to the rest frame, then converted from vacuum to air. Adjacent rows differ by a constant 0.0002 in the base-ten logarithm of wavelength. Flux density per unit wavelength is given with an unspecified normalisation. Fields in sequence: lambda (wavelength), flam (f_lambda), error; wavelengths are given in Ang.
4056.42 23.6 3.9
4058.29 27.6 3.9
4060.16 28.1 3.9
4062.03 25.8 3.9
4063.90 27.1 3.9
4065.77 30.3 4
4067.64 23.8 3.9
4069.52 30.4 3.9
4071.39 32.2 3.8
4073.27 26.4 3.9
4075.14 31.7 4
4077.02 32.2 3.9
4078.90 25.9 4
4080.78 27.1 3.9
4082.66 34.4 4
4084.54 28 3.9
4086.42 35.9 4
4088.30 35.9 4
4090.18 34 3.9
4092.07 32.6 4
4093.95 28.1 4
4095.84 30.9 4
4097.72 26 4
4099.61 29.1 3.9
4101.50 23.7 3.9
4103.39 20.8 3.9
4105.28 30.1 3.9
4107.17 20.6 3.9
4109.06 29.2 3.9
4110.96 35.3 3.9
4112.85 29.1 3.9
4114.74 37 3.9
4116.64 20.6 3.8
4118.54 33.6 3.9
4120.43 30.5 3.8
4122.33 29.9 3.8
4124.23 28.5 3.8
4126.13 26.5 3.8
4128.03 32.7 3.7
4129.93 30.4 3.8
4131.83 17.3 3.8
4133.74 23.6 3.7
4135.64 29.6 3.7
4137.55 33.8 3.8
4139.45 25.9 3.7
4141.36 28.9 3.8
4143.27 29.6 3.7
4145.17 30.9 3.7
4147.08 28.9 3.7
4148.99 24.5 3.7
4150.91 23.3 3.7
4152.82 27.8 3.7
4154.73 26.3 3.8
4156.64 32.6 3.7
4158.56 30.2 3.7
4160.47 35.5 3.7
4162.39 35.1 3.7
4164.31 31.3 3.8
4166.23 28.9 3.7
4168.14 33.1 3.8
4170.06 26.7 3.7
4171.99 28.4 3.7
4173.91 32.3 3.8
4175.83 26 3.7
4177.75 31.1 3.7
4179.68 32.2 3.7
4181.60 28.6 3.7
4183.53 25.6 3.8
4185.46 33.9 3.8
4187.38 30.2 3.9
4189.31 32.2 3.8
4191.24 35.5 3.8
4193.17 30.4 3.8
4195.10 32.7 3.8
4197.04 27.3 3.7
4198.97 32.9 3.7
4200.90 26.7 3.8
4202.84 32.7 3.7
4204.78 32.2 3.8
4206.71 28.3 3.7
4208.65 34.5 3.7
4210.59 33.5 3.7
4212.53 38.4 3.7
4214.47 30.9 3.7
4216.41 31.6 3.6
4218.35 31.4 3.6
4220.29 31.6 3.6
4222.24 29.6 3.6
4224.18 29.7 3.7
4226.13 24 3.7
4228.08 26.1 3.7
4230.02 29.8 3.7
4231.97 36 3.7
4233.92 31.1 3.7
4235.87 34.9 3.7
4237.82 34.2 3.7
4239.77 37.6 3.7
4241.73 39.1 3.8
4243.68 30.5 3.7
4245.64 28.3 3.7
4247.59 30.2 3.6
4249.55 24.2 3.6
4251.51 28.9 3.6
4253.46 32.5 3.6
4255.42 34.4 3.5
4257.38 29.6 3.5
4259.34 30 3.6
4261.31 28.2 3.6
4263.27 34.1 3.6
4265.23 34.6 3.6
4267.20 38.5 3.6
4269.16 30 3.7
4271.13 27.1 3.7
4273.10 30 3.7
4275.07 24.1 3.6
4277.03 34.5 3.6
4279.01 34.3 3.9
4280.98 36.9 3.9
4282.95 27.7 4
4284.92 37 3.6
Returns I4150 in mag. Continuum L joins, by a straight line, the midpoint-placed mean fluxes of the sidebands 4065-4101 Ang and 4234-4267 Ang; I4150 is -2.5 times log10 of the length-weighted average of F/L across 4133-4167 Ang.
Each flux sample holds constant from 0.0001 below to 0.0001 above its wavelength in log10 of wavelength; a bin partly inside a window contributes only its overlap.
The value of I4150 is 0.06 mag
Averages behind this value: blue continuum 30.2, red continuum 32.1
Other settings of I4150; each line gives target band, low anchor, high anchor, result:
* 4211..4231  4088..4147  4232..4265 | 0.03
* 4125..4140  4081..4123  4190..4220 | 0.11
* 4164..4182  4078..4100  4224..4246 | 0.06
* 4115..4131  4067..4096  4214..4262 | 0.05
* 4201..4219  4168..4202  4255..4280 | -0.06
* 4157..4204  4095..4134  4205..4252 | -0.03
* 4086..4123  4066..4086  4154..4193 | 0.01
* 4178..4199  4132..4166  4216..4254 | -0.04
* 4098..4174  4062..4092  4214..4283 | 0.07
